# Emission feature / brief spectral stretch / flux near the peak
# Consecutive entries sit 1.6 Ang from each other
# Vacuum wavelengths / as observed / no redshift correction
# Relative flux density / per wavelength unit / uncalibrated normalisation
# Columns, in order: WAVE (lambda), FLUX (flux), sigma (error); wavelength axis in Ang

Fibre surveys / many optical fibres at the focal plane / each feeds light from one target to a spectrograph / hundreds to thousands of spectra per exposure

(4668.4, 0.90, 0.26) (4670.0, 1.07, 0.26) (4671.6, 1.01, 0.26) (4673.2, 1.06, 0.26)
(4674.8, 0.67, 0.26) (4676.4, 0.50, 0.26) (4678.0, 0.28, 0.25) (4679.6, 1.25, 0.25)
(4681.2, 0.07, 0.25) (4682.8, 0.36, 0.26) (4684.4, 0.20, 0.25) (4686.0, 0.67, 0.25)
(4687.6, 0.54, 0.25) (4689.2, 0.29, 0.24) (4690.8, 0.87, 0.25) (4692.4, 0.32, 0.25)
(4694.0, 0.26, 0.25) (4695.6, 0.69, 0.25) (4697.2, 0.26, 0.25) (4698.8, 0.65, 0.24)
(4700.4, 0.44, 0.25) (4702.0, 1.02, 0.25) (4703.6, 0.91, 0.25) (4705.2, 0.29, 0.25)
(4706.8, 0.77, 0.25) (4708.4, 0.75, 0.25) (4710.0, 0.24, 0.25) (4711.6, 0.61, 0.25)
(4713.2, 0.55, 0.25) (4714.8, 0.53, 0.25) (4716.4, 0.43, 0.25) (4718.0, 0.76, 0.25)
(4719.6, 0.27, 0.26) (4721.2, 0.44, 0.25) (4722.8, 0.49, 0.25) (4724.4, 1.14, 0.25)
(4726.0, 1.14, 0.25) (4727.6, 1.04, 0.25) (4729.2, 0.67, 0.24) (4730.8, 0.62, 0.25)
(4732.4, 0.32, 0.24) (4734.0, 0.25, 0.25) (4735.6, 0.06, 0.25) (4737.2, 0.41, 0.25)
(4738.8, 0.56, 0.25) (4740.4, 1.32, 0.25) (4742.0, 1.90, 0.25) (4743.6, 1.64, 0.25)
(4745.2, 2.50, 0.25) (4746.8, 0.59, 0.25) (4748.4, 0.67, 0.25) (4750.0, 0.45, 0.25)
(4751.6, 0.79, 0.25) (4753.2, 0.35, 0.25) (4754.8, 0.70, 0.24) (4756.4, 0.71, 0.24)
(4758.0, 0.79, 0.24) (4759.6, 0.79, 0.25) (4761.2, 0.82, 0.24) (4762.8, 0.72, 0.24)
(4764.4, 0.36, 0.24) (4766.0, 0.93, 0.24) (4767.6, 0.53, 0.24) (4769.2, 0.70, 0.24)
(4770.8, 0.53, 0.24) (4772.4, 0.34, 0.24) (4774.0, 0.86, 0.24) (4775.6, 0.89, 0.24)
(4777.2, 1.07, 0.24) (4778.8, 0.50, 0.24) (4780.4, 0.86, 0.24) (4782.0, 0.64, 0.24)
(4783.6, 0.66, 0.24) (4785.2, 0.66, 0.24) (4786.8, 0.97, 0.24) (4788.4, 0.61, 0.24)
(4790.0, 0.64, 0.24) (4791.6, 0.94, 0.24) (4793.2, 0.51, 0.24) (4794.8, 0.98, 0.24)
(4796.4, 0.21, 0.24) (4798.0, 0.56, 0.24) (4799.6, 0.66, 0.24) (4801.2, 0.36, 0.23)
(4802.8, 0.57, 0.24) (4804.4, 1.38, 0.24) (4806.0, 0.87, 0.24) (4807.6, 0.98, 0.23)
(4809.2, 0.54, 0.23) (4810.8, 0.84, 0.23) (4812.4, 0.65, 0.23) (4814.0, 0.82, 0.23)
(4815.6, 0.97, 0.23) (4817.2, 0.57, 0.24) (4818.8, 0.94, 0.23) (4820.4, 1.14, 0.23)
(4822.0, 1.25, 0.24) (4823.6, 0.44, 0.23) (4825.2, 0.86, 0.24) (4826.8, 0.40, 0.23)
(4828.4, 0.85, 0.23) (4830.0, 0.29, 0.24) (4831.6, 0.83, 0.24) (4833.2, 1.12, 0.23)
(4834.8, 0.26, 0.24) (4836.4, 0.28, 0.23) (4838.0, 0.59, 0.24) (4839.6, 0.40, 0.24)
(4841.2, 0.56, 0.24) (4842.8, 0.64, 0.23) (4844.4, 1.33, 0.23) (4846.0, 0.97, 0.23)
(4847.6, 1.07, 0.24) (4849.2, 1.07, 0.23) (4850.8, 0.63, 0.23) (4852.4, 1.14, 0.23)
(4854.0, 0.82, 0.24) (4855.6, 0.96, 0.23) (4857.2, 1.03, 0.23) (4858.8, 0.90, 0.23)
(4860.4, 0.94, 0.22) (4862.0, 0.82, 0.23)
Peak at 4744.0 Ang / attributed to [O II] 3727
